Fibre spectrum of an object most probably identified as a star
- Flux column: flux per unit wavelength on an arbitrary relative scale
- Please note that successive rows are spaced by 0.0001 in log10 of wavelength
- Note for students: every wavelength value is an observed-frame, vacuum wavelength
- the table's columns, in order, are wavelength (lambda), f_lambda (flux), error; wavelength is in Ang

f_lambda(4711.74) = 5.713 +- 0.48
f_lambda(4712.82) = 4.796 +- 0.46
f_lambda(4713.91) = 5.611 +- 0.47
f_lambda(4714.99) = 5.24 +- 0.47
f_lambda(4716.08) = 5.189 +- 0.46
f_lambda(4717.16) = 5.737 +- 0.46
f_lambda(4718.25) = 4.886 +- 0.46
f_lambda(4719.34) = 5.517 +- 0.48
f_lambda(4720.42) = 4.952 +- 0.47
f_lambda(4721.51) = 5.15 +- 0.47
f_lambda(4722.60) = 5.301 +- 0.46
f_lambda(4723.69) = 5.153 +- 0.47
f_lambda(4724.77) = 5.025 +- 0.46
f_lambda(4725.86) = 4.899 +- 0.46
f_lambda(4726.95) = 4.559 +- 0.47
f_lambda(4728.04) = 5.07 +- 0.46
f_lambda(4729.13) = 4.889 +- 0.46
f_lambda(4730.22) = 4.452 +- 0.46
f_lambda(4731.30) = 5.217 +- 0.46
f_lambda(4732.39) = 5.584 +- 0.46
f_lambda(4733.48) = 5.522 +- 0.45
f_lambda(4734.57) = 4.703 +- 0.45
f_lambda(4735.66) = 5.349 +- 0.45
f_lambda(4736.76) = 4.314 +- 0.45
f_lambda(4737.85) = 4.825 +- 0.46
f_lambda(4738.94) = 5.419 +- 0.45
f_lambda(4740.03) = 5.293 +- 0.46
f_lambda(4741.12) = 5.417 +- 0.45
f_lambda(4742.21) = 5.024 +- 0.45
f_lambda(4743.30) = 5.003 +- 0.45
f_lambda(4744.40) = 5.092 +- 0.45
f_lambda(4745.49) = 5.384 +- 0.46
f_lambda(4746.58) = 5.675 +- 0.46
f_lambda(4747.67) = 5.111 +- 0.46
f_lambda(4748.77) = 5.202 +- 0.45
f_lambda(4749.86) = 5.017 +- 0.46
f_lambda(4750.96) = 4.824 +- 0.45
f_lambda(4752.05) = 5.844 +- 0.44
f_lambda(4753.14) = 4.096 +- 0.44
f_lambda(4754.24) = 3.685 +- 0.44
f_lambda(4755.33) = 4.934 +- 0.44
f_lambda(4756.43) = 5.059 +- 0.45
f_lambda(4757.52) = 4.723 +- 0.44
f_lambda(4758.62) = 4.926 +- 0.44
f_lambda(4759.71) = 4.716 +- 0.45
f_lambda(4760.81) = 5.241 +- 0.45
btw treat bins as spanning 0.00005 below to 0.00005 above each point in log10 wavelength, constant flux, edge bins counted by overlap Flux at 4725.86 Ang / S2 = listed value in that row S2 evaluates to 4.899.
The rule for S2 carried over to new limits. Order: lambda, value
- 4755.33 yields 4.934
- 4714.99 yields 5.24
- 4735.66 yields 5.349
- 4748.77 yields 5.202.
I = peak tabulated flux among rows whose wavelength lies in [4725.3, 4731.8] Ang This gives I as 5.217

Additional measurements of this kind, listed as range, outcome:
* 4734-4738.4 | 5.349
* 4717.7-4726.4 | 5.517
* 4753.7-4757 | 5.059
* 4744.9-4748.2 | 5.675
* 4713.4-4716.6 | 5.611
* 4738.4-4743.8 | 5.419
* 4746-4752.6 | 5.844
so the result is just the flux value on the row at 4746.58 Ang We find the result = 5.675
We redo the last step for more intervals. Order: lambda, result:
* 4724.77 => 5.025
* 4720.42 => 4.952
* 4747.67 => 5.111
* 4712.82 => 4.796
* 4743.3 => 5.003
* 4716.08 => 5.189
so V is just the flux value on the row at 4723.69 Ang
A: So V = 5.153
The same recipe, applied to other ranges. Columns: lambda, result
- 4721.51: 5.15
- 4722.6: 5.301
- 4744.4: 5.092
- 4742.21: 5.024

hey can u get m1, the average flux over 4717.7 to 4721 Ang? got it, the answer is 5.11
